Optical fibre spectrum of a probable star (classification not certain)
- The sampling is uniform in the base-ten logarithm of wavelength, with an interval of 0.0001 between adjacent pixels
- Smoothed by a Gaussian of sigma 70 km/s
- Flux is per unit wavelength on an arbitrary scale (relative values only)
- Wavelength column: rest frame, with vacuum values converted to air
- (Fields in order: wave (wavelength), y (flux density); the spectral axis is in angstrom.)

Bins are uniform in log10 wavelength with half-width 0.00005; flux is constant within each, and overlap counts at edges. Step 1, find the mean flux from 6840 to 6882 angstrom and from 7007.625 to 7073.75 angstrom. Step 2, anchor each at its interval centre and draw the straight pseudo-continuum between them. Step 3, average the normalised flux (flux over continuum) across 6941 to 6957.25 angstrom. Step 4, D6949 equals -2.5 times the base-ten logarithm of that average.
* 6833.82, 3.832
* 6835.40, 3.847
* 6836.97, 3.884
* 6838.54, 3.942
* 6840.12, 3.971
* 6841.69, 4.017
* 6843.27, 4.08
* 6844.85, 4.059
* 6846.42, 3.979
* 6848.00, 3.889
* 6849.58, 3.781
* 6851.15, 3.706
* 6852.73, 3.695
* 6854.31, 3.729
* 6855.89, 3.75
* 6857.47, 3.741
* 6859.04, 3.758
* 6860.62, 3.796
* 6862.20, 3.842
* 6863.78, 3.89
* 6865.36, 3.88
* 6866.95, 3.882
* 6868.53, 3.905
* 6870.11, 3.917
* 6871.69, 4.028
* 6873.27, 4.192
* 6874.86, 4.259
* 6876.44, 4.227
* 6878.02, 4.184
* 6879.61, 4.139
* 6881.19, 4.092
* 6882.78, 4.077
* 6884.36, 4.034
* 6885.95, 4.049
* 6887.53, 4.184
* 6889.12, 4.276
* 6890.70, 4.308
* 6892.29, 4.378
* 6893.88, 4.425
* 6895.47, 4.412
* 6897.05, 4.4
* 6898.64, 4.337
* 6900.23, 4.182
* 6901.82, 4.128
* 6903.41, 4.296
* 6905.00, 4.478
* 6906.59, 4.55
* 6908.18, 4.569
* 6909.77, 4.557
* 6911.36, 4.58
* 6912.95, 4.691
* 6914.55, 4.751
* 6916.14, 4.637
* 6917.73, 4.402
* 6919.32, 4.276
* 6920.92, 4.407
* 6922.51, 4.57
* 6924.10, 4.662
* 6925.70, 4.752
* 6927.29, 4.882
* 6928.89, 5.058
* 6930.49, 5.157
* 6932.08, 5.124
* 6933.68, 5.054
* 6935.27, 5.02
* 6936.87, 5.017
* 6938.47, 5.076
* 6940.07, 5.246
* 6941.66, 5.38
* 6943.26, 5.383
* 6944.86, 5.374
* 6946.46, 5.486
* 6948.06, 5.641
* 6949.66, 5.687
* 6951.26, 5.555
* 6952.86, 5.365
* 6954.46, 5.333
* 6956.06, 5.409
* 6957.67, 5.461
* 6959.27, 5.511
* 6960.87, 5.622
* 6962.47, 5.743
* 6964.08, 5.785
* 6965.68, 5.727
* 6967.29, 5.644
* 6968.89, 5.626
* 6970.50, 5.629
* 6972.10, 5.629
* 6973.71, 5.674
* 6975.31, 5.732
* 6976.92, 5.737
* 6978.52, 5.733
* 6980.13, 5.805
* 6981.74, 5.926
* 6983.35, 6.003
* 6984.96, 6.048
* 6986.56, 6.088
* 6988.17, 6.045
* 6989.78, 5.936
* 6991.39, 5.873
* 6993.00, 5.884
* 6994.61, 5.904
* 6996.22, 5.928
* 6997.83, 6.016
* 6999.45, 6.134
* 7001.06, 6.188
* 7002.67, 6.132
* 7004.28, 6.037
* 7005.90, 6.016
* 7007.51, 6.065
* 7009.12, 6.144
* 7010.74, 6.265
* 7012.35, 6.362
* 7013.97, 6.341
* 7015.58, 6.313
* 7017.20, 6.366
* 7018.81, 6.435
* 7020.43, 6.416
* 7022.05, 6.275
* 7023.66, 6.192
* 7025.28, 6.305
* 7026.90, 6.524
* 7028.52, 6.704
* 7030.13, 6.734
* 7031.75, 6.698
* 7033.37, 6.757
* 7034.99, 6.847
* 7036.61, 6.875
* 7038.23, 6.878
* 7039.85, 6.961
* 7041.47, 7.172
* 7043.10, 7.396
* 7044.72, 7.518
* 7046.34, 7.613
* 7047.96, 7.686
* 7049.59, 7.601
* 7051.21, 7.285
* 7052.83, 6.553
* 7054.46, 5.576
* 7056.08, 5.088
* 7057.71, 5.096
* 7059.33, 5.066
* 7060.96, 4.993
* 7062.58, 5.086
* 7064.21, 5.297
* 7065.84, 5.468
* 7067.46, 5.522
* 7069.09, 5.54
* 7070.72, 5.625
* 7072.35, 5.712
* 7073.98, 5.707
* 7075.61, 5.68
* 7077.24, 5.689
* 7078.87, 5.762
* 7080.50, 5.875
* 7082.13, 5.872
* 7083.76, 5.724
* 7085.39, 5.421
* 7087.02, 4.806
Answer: -0.07 mag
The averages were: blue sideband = 3.94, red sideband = 6.32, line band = 5.46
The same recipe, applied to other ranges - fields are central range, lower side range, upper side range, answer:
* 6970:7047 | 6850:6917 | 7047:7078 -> -0.18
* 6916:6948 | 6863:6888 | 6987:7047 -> 0.01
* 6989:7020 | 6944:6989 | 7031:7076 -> -0.03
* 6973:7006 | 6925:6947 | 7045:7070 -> -0.08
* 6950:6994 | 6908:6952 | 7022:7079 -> -0.06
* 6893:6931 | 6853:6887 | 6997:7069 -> 0.01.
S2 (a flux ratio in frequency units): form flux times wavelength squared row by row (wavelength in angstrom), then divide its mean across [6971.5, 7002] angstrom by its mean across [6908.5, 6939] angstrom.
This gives 1.26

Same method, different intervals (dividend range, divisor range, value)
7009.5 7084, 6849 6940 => 1.51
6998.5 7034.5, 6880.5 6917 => 1.50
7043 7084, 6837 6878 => 1.62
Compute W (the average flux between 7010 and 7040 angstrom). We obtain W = 6.53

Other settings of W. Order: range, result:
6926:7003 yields 5.6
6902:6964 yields 5.02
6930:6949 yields 5.25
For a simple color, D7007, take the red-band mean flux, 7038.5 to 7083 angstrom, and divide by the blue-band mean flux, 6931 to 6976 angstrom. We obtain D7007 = 1.12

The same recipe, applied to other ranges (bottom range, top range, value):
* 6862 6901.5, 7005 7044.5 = 1.58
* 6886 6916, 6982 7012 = 1.37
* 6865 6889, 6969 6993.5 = 1.43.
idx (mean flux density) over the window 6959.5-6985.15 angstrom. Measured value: 5.74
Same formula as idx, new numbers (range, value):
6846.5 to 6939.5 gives 4.31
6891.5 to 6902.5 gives 4.32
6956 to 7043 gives 6.13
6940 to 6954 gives 5.47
